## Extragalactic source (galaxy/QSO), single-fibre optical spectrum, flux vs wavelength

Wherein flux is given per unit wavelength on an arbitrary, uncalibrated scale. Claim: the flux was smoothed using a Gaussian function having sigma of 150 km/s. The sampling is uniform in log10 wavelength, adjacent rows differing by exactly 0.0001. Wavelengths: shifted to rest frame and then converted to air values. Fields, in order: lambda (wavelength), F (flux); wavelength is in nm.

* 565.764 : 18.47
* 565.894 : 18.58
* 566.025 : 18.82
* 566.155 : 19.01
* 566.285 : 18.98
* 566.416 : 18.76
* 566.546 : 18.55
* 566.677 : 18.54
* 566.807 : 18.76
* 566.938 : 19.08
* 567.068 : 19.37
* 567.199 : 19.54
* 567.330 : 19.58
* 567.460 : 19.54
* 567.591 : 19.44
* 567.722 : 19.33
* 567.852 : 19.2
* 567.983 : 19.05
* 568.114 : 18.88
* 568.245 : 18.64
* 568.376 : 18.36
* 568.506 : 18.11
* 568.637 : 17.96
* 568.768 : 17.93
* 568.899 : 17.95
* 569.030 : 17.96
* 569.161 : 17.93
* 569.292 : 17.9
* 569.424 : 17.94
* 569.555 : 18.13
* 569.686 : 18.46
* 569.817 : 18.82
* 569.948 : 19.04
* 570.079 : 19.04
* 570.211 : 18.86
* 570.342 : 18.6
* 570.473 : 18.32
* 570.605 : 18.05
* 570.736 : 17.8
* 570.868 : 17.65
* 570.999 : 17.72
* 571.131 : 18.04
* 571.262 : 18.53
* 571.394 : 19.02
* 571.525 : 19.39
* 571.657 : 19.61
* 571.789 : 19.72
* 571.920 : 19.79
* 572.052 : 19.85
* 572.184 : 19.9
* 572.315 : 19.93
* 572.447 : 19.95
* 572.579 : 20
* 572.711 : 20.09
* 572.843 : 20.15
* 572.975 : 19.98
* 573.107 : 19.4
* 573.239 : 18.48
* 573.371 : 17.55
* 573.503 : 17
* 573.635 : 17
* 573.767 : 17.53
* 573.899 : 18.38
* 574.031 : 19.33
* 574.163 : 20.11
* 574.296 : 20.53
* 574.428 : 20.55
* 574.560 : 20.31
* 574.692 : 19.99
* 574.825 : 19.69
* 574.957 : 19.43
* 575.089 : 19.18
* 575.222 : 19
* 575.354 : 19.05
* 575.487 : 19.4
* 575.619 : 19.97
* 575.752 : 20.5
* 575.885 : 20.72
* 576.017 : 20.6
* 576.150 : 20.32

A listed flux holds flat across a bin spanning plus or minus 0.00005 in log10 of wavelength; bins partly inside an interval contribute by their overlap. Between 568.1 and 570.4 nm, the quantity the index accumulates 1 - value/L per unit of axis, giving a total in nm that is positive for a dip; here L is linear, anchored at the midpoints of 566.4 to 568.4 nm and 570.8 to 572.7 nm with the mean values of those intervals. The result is 0.09 nm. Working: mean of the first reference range 19.1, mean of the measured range 18.4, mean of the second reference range 19.2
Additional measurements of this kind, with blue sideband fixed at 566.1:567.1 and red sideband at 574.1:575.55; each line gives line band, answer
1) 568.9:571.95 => 0.12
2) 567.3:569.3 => 0.05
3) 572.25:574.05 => 0.06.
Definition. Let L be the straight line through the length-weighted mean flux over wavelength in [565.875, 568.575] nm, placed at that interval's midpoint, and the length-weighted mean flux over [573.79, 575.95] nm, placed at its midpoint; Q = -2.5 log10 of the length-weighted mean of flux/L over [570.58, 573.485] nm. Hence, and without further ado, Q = 0.02 mag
